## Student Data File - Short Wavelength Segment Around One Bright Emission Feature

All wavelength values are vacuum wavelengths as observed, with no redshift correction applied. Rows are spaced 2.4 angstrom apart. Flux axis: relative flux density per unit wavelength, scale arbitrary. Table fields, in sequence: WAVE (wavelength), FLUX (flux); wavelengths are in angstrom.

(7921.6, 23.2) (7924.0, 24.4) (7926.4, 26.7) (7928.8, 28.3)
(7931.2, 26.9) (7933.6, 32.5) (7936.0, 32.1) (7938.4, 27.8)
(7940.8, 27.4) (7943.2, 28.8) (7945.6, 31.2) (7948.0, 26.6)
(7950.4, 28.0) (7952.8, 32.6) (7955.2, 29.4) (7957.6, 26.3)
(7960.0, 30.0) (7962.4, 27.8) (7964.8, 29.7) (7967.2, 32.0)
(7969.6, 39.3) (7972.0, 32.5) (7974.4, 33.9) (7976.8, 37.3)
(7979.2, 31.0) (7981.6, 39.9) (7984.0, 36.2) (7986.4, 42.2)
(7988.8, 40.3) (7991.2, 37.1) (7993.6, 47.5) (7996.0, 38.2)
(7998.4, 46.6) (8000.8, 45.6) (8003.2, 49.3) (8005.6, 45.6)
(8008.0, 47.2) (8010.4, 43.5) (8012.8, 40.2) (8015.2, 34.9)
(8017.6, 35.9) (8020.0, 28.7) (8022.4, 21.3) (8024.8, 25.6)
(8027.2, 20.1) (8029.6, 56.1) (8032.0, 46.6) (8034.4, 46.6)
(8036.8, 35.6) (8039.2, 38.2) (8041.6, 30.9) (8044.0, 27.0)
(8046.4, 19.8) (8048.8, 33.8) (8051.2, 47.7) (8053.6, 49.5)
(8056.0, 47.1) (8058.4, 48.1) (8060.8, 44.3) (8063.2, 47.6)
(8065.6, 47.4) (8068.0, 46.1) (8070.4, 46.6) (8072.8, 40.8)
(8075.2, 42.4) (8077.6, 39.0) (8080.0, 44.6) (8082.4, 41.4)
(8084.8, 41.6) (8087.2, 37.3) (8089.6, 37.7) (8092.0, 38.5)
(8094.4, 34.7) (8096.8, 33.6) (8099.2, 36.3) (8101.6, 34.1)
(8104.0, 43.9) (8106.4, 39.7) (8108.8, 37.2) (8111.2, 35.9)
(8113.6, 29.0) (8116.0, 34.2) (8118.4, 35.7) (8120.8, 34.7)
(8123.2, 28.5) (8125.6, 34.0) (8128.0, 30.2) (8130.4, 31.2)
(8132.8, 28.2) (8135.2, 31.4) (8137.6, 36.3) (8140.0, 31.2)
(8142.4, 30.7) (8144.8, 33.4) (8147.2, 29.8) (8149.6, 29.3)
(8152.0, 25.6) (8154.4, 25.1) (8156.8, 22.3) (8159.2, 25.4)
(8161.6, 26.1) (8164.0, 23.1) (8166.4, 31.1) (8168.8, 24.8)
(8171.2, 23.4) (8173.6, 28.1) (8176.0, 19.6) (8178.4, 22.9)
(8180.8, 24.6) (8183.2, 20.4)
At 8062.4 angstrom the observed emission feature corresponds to Mg II 2798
